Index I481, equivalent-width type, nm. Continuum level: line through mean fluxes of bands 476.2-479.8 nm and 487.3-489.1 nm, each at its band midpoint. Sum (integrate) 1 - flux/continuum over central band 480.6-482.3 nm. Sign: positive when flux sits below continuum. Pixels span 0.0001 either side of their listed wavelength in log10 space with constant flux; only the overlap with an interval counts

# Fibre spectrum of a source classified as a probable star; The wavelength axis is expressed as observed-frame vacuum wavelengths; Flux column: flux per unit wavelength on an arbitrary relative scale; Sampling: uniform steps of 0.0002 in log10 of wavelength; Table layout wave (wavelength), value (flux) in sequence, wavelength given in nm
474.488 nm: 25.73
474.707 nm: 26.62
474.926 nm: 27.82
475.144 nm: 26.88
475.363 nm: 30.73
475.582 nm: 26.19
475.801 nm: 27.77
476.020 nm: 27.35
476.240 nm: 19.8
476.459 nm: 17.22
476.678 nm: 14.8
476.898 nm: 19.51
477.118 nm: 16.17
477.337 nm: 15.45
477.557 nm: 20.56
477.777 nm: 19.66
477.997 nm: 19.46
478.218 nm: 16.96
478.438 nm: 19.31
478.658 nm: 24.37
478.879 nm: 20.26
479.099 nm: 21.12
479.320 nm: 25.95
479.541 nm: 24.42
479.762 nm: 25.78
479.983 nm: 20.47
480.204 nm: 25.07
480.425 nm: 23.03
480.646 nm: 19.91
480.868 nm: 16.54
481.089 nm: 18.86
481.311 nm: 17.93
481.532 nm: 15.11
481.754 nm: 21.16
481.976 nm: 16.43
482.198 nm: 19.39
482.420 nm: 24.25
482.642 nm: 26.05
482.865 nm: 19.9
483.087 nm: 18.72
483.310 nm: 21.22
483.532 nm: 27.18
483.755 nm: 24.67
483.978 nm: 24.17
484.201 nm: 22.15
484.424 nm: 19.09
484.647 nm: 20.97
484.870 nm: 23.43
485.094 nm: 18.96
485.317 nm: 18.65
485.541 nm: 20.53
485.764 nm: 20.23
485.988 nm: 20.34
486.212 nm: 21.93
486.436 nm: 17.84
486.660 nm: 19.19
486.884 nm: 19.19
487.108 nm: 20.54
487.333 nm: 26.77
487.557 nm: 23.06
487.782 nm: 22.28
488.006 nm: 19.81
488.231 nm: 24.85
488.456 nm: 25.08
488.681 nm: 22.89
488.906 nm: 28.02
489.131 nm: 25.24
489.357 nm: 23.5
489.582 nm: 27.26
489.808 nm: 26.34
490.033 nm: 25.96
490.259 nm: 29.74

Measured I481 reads 0.26 nm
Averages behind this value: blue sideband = 19.9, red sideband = 24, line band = 18.1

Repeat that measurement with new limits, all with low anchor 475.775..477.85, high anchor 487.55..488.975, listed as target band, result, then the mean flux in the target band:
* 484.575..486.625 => 0.217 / 20.3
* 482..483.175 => 0.014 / 21.3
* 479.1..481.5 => -0.094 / 21.5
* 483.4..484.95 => -0.064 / 23.1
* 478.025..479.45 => -0.074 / 21.3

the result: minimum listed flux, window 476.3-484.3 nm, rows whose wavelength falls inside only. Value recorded 14.8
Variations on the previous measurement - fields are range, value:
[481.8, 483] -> 16.43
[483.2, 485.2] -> 18.96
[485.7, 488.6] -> 17.84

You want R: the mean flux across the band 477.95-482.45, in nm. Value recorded 20.7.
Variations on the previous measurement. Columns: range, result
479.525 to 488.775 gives 21.4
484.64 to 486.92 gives 20.1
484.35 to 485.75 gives 20.3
